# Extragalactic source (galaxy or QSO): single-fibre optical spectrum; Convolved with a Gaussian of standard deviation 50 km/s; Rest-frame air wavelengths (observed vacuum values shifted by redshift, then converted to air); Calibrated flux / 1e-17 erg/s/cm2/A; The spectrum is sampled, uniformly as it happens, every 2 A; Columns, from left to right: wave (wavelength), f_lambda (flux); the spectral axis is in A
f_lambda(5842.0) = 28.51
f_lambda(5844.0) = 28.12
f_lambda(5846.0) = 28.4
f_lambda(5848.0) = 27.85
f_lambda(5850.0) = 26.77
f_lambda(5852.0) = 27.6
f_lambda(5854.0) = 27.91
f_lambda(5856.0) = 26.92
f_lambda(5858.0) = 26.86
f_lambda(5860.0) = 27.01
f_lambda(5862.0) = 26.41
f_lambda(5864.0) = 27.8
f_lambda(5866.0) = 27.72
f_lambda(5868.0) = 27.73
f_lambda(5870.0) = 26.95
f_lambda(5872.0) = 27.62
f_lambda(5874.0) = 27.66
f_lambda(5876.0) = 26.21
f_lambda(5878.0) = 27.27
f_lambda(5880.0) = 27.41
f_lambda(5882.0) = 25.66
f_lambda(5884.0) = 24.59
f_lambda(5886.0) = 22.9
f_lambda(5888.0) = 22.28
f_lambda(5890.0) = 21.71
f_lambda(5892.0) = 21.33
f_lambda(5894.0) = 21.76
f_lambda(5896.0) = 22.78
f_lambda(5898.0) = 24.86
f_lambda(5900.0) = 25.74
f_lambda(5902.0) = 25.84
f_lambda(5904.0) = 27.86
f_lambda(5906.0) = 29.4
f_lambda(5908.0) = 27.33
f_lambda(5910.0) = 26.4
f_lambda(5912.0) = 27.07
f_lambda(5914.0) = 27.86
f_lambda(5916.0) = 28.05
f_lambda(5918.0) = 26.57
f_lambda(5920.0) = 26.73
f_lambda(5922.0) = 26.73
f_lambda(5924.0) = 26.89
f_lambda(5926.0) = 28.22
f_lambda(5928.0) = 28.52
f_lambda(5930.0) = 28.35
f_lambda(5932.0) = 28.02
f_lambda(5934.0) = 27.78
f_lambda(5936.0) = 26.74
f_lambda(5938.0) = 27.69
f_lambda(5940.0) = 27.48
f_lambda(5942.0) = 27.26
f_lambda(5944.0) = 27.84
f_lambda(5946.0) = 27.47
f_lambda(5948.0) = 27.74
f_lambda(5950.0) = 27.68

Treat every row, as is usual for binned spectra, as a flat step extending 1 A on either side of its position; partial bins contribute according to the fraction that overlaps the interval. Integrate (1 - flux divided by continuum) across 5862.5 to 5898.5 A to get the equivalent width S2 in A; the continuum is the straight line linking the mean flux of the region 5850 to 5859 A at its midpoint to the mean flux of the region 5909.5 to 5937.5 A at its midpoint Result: 2.7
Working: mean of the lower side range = 27.3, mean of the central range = 25.3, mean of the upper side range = 27.4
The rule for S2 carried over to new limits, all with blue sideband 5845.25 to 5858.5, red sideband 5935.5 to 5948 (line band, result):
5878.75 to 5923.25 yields 3.18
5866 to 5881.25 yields 0.12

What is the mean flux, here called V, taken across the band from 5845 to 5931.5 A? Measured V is 26.5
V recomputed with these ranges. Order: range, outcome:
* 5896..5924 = 26.8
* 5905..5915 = 27.6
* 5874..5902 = 24.4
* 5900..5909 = 27.4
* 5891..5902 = 23.5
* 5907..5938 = 27.4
